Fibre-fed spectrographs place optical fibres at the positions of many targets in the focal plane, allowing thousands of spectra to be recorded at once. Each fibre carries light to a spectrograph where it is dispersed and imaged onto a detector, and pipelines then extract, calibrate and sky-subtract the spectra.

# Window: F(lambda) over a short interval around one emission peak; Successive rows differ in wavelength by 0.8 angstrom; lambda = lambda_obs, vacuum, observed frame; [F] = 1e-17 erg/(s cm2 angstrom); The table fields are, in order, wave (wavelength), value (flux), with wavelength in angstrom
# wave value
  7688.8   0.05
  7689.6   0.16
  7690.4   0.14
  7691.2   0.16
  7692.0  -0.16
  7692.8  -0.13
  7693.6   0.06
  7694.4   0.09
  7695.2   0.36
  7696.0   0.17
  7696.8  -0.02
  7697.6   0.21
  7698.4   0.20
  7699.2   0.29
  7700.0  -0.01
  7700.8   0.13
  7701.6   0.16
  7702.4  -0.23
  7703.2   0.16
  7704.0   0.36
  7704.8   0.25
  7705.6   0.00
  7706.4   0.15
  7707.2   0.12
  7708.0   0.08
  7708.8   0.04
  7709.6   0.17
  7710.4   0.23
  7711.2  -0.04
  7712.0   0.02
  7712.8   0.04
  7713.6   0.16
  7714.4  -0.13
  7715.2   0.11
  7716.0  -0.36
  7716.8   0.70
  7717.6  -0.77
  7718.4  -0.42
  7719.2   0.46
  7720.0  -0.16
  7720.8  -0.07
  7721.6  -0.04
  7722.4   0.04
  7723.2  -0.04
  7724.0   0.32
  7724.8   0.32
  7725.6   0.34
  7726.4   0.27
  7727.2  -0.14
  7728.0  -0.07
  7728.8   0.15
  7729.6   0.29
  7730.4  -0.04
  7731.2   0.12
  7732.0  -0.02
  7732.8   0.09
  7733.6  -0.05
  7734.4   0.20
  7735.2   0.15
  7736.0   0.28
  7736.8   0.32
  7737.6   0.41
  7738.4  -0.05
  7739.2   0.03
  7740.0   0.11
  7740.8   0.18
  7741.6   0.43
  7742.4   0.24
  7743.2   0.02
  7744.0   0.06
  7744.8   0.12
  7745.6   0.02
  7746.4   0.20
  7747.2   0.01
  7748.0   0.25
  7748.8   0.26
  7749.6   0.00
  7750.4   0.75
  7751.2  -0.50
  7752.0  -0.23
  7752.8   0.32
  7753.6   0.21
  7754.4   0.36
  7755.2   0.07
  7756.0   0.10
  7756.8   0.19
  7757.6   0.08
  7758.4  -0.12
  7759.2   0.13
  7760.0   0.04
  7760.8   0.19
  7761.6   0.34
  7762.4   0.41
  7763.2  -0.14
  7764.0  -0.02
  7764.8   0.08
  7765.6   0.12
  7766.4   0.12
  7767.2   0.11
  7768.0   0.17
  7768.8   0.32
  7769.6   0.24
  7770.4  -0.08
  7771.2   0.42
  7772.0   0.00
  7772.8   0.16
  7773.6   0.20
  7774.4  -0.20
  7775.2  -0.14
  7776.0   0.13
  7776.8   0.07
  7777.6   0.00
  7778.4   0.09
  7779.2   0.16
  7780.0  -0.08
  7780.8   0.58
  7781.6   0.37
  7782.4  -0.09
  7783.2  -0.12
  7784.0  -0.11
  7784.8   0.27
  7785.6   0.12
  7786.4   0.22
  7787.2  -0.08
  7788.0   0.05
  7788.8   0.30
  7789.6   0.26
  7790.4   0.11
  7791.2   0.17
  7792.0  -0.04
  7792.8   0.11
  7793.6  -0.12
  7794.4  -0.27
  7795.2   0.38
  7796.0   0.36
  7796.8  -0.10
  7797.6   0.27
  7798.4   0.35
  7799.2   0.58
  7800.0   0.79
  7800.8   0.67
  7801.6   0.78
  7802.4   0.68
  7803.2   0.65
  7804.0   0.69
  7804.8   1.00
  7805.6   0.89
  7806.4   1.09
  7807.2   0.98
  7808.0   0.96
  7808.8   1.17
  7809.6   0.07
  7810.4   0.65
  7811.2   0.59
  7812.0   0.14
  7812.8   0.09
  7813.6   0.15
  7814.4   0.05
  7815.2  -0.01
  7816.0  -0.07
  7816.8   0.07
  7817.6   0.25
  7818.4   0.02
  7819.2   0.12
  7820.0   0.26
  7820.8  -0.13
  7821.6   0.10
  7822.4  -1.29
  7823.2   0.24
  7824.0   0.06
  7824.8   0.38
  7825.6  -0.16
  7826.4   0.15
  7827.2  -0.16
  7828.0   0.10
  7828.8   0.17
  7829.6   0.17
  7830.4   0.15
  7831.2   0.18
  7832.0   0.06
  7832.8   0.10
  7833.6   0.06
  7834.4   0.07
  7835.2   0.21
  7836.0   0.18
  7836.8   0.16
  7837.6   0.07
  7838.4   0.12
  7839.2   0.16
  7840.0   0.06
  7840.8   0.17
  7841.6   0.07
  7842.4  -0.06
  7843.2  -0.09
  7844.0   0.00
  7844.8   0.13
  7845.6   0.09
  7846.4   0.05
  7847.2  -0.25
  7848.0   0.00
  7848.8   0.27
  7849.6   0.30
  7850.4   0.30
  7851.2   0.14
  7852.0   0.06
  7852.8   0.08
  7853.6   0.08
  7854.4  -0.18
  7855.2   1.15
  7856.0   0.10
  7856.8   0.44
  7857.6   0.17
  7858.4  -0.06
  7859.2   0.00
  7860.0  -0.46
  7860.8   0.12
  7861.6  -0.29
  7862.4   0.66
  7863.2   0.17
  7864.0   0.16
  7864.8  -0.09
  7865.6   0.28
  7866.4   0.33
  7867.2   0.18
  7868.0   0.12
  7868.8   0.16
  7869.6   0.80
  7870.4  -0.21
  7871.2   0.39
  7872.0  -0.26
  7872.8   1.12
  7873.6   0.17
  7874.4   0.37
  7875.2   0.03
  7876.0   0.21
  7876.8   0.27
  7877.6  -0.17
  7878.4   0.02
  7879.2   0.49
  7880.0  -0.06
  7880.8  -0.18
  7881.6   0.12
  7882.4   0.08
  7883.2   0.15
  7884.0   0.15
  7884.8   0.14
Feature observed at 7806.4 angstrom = [O II]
